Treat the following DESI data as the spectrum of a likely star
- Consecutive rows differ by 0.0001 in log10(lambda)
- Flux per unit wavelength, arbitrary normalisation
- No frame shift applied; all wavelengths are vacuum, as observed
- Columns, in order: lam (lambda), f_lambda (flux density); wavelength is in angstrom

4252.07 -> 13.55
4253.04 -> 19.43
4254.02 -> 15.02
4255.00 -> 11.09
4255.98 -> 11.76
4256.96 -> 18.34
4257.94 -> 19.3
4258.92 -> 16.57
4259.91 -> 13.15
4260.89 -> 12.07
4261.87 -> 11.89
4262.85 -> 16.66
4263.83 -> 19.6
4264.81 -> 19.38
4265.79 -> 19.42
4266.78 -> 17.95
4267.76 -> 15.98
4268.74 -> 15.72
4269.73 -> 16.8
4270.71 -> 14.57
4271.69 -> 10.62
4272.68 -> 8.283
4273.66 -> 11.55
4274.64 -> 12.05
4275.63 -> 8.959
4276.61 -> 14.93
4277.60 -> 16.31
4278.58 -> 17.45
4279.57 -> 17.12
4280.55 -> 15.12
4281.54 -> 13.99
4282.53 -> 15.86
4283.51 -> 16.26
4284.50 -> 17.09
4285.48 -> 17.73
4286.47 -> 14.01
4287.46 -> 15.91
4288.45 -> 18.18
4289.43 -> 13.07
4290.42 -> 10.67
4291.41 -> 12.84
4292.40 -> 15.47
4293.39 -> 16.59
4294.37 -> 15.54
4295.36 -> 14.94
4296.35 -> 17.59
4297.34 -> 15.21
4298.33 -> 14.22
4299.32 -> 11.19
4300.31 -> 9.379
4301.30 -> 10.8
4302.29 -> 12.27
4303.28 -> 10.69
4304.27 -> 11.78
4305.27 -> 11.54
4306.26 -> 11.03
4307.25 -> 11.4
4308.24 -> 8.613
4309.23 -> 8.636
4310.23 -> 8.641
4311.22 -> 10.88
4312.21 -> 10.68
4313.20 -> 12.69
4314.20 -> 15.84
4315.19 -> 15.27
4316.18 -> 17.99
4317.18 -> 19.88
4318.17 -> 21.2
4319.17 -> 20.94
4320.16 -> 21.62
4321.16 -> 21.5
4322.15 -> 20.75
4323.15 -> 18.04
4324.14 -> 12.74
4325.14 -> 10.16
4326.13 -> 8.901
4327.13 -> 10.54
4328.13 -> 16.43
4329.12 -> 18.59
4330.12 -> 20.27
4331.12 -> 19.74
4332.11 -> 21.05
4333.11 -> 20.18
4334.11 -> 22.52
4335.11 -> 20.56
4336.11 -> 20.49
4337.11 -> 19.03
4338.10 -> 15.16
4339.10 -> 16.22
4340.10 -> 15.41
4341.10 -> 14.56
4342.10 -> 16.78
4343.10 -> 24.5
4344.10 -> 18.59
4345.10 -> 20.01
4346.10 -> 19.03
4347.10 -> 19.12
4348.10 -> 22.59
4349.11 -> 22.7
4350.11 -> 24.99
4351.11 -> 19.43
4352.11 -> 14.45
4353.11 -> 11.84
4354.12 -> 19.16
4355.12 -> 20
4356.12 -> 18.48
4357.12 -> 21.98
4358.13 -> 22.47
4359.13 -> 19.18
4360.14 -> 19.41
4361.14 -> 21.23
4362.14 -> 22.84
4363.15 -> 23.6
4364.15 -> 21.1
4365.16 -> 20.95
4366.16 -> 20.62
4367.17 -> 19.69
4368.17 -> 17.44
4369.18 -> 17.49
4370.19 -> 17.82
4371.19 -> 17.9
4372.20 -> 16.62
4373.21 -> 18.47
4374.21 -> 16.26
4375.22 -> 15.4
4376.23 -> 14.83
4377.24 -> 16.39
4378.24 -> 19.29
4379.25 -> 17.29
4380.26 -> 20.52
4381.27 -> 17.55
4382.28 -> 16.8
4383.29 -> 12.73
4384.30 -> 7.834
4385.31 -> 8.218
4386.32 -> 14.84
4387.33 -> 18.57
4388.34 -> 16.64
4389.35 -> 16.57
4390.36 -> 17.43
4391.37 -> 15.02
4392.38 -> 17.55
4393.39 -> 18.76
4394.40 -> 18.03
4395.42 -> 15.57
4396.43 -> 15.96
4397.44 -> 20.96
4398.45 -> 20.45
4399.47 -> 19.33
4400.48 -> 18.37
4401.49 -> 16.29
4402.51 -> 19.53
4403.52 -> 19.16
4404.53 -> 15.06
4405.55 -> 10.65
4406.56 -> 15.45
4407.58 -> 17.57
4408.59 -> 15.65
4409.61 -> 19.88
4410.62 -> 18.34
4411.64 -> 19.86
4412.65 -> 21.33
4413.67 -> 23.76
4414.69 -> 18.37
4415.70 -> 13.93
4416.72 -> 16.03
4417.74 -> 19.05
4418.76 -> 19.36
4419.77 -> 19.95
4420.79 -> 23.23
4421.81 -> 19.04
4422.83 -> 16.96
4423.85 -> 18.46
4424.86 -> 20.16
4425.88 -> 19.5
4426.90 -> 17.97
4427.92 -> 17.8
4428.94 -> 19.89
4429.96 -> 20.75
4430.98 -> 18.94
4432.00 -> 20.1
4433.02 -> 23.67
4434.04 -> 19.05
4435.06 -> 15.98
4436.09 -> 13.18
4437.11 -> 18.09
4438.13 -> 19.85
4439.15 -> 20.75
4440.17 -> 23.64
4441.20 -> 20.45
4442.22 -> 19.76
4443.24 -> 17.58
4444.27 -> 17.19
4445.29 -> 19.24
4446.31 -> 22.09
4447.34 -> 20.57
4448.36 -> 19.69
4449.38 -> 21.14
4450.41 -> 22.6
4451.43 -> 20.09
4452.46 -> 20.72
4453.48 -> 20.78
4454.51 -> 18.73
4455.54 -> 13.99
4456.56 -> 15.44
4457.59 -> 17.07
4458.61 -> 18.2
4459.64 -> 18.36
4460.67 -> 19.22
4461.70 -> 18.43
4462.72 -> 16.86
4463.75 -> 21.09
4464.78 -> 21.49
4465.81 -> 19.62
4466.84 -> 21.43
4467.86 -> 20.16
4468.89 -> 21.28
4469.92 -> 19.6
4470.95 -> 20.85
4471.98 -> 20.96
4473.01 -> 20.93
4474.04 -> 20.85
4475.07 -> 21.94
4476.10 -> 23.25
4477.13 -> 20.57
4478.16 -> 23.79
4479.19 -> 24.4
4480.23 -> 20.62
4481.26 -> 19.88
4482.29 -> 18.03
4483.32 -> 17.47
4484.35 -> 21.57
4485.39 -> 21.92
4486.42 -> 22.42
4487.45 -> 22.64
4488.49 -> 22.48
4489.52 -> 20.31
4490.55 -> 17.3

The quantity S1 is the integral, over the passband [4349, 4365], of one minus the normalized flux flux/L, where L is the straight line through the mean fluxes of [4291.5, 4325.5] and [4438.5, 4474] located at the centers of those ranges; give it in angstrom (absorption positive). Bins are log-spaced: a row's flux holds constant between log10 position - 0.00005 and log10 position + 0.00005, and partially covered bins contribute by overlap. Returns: -4.04 angstrom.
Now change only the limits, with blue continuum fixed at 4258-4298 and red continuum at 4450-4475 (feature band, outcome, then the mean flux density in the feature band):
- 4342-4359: -3.0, 19.8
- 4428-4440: -0.2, 19.2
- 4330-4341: -1.6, 18.9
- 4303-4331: 2.5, 14.6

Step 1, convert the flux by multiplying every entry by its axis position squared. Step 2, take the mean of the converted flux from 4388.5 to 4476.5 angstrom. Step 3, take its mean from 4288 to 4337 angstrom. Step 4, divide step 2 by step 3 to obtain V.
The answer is 1.3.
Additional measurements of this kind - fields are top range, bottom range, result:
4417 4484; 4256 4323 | 1.44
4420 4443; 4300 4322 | 1.47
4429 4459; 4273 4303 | 1.44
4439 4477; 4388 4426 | 1.13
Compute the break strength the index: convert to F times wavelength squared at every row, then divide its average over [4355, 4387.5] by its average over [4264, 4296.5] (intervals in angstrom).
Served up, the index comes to 1.2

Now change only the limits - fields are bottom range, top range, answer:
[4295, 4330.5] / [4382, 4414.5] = 1.24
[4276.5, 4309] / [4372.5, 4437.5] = 1.32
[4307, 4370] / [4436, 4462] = 1.13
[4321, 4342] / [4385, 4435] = 1.09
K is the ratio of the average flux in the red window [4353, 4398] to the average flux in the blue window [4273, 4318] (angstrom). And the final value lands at 1.29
